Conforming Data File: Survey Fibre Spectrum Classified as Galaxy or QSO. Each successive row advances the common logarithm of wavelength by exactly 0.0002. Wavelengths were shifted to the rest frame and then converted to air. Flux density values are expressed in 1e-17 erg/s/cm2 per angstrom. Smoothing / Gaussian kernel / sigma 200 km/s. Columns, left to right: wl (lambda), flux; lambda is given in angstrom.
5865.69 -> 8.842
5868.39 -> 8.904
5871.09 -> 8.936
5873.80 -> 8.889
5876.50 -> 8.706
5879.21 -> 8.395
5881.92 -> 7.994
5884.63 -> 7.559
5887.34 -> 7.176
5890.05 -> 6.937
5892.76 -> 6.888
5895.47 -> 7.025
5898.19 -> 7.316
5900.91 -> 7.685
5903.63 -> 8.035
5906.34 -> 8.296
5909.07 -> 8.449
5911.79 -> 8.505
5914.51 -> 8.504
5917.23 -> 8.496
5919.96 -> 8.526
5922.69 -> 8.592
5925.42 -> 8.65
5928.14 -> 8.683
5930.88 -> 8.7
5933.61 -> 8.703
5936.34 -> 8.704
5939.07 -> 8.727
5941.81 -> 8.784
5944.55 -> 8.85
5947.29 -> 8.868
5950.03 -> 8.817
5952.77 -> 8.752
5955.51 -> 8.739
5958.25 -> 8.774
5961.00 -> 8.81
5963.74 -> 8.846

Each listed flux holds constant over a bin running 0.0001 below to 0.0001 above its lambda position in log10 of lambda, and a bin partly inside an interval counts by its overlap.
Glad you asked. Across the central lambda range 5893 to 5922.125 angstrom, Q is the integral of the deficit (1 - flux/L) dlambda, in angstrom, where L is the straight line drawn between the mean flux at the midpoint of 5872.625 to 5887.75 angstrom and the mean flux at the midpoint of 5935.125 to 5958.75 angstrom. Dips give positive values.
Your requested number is 1.3 angstrom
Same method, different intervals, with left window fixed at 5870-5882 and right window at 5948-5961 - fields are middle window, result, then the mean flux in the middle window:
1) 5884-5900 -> 2.8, 7.15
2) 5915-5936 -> 0.3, 8.62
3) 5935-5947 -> 0.0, 8.77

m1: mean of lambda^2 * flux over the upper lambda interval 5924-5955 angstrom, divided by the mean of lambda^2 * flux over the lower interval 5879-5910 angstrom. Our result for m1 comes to 1.17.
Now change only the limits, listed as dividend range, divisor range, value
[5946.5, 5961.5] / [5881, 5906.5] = 1.20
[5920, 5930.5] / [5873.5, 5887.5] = 1.08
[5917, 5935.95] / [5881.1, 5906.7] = 1.17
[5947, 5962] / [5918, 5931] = 1.03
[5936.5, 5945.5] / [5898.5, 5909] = 1.11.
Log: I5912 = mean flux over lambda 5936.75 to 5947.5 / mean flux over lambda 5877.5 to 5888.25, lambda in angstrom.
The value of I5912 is 1.1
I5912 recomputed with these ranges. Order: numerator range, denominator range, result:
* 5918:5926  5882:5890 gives 1.16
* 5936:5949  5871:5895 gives 1.12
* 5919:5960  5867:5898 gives 1.10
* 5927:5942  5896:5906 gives 1.13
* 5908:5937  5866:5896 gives 1.07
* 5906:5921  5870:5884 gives 0.99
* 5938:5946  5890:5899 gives 1.25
